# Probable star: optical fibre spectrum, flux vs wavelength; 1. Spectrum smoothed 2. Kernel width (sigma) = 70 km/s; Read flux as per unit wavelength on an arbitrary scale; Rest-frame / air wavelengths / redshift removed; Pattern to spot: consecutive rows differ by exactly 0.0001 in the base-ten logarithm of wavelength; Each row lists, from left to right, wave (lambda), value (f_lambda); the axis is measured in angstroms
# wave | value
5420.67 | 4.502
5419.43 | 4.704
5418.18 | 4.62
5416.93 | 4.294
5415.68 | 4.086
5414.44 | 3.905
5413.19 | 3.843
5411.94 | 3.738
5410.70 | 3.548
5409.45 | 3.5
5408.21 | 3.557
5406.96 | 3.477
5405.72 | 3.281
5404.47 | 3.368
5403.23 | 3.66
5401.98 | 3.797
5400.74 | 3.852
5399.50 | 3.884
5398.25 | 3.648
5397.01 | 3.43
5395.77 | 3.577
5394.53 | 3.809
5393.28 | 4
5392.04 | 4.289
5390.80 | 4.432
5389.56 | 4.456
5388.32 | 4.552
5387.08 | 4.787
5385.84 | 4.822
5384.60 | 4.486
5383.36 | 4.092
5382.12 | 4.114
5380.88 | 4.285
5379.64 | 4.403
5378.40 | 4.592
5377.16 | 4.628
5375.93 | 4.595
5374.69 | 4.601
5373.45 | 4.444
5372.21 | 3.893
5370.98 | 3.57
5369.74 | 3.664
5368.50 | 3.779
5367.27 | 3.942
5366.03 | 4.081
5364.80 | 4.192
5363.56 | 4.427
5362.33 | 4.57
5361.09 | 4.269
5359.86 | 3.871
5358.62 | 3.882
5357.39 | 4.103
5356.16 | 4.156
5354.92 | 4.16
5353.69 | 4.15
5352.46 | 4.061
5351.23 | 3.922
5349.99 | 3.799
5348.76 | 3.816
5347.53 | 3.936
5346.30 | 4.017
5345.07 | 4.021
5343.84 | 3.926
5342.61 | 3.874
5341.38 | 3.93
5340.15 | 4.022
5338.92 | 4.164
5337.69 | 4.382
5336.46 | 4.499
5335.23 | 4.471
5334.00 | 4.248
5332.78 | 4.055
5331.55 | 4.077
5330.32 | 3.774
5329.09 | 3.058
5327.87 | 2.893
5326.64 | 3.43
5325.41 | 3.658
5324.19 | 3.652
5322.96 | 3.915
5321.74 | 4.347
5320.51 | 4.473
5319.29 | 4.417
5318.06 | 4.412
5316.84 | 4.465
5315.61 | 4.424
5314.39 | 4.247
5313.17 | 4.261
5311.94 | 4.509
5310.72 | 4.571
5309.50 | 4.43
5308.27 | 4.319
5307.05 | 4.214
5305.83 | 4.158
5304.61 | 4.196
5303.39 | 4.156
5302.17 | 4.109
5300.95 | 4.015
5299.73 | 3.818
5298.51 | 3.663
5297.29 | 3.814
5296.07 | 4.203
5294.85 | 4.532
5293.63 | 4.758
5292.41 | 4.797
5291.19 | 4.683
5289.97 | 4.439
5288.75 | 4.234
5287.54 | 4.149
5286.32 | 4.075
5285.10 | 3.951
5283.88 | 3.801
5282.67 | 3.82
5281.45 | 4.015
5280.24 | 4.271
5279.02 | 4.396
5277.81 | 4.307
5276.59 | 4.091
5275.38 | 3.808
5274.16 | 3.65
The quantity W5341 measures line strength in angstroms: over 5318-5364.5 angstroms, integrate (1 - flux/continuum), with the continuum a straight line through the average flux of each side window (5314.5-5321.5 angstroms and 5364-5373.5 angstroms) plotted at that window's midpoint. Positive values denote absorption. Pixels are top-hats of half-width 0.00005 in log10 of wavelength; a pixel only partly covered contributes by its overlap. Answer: 1.85 angstroms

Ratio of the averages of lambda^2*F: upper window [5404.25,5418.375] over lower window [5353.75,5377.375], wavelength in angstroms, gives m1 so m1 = 0.9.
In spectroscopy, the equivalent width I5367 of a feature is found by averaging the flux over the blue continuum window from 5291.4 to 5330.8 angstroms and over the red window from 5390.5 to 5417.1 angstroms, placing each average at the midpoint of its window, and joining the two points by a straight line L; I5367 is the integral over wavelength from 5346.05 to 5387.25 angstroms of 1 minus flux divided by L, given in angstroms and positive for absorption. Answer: -2.91 angstroms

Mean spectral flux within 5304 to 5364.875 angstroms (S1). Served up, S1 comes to 4.1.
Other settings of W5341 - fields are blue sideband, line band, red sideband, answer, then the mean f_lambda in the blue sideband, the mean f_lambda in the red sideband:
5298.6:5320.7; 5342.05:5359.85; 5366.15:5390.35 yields 1.3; 4.27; 4.3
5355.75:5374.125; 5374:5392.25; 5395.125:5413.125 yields -3.0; 4.06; 3.6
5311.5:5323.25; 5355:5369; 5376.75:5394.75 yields 0.8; 4.36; 4.39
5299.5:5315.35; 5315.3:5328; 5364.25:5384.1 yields 0.6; 4.25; 4.18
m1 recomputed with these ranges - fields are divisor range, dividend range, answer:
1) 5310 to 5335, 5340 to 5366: 1.01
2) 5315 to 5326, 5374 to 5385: 1.08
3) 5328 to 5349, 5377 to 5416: 1.02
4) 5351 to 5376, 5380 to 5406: 1.00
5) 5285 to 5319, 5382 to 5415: 0.95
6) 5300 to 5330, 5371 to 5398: 1.07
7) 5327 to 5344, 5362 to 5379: 1.08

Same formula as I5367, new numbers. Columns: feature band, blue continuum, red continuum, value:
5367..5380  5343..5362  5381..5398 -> -0.2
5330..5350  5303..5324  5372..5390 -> 1.4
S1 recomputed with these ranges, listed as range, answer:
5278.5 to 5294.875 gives 4.27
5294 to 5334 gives 4.08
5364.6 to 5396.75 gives 4.23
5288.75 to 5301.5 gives 4.27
